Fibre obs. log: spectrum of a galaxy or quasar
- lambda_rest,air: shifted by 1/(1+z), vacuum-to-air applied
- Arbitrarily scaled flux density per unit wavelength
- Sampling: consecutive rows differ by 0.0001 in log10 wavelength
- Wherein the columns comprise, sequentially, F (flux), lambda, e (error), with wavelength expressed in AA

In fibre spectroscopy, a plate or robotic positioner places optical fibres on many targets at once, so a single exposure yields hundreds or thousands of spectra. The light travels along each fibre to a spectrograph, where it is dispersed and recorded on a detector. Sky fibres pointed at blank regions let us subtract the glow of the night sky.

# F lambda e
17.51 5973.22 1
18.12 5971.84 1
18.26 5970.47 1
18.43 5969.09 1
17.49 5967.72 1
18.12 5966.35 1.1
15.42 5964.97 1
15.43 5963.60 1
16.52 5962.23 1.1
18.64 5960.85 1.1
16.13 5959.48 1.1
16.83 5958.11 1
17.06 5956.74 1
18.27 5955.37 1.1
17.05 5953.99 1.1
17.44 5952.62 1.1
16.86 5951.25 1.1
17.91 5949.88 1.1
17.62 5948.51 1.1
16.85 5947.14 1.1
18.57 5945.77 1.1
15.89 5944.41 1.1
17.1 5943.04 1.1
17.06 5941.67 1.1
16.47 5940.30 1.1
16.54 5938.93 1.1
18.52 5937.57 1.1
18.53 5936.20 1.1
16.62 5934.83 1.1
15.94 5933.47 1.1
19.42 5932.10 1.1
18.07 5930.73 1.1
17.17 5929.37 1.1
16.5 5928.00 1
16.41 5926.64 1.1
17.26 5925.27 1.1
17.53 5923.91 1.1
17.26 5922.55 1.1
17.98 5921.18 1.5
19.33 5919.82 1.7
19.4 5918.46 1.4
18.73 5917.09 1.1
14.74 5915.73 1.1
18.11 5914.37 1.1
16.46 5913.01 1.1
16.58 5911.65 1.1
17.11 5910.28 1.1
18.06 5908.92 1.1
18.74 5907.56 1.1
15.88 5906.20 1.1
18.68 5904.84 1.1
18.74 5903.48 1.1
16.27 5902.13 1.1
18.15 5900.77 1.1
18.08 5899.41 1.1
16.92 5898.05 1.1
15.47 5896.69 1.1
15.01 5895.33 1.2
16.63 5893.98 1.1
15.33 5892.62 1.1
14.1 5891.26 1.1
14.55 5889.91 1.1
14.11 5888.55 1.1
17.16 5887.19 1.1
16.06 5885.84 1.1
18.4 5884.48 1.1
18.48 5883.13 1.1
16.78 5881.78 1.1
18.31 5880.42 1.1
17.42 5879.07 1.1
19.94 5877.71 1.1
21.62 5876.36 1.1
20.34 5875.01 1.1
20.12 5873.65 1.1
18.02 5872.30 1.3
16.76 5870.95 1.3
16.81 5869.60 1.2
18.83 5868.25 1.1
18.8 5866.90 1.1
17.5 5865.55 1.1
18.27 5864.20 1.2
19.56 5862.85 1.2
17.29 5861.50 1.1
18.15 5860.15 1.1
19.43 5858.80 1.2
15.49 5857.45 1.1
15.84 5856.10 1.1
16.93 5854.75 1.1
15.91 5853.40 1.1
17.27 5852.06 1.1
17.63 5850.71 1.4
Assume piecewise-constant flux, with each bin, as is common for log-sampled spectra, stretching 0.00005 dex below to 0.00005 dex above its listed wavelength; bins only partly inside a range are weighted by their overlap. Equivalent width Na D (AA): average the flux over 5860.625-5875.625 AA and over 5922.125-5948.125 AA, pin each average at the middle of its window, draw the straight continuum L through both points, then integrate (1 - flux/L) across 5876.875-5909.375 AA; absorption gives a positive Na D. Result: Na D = 1.8 AA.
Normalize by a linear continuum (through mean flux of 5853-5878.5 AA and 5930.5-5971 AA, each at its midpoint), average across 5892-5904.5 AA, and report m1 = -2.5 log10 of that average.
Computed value 0.07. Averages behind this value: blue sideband 18.2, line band 16.8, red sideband 17.3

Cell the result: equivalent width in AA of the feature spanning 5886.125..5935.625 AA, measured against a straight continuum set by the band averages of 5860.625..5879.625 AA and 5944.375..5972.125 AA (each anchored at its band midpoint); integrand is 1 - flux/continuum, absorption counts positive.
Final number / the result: 2.8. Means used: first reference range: 18.7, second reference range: 17.3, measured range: 17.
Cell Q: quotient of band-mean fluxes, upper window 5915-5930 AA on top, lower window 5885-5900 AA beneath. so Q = 1.1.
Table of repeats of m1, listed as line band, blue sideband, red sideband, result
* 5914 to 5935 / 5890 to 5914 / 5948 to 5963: -0.034 mag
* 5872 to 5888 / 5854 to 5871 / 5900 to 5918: -0.056 mag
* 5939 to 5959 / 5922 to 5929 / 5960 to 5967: -0.020 mag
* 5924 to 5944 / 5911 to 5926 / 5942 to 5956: 0.014 mag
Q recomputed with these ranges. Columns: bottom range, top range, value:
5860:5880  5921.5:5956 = 0.93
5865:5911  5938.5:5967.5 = 0.98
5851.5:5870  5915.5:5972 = 0.99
